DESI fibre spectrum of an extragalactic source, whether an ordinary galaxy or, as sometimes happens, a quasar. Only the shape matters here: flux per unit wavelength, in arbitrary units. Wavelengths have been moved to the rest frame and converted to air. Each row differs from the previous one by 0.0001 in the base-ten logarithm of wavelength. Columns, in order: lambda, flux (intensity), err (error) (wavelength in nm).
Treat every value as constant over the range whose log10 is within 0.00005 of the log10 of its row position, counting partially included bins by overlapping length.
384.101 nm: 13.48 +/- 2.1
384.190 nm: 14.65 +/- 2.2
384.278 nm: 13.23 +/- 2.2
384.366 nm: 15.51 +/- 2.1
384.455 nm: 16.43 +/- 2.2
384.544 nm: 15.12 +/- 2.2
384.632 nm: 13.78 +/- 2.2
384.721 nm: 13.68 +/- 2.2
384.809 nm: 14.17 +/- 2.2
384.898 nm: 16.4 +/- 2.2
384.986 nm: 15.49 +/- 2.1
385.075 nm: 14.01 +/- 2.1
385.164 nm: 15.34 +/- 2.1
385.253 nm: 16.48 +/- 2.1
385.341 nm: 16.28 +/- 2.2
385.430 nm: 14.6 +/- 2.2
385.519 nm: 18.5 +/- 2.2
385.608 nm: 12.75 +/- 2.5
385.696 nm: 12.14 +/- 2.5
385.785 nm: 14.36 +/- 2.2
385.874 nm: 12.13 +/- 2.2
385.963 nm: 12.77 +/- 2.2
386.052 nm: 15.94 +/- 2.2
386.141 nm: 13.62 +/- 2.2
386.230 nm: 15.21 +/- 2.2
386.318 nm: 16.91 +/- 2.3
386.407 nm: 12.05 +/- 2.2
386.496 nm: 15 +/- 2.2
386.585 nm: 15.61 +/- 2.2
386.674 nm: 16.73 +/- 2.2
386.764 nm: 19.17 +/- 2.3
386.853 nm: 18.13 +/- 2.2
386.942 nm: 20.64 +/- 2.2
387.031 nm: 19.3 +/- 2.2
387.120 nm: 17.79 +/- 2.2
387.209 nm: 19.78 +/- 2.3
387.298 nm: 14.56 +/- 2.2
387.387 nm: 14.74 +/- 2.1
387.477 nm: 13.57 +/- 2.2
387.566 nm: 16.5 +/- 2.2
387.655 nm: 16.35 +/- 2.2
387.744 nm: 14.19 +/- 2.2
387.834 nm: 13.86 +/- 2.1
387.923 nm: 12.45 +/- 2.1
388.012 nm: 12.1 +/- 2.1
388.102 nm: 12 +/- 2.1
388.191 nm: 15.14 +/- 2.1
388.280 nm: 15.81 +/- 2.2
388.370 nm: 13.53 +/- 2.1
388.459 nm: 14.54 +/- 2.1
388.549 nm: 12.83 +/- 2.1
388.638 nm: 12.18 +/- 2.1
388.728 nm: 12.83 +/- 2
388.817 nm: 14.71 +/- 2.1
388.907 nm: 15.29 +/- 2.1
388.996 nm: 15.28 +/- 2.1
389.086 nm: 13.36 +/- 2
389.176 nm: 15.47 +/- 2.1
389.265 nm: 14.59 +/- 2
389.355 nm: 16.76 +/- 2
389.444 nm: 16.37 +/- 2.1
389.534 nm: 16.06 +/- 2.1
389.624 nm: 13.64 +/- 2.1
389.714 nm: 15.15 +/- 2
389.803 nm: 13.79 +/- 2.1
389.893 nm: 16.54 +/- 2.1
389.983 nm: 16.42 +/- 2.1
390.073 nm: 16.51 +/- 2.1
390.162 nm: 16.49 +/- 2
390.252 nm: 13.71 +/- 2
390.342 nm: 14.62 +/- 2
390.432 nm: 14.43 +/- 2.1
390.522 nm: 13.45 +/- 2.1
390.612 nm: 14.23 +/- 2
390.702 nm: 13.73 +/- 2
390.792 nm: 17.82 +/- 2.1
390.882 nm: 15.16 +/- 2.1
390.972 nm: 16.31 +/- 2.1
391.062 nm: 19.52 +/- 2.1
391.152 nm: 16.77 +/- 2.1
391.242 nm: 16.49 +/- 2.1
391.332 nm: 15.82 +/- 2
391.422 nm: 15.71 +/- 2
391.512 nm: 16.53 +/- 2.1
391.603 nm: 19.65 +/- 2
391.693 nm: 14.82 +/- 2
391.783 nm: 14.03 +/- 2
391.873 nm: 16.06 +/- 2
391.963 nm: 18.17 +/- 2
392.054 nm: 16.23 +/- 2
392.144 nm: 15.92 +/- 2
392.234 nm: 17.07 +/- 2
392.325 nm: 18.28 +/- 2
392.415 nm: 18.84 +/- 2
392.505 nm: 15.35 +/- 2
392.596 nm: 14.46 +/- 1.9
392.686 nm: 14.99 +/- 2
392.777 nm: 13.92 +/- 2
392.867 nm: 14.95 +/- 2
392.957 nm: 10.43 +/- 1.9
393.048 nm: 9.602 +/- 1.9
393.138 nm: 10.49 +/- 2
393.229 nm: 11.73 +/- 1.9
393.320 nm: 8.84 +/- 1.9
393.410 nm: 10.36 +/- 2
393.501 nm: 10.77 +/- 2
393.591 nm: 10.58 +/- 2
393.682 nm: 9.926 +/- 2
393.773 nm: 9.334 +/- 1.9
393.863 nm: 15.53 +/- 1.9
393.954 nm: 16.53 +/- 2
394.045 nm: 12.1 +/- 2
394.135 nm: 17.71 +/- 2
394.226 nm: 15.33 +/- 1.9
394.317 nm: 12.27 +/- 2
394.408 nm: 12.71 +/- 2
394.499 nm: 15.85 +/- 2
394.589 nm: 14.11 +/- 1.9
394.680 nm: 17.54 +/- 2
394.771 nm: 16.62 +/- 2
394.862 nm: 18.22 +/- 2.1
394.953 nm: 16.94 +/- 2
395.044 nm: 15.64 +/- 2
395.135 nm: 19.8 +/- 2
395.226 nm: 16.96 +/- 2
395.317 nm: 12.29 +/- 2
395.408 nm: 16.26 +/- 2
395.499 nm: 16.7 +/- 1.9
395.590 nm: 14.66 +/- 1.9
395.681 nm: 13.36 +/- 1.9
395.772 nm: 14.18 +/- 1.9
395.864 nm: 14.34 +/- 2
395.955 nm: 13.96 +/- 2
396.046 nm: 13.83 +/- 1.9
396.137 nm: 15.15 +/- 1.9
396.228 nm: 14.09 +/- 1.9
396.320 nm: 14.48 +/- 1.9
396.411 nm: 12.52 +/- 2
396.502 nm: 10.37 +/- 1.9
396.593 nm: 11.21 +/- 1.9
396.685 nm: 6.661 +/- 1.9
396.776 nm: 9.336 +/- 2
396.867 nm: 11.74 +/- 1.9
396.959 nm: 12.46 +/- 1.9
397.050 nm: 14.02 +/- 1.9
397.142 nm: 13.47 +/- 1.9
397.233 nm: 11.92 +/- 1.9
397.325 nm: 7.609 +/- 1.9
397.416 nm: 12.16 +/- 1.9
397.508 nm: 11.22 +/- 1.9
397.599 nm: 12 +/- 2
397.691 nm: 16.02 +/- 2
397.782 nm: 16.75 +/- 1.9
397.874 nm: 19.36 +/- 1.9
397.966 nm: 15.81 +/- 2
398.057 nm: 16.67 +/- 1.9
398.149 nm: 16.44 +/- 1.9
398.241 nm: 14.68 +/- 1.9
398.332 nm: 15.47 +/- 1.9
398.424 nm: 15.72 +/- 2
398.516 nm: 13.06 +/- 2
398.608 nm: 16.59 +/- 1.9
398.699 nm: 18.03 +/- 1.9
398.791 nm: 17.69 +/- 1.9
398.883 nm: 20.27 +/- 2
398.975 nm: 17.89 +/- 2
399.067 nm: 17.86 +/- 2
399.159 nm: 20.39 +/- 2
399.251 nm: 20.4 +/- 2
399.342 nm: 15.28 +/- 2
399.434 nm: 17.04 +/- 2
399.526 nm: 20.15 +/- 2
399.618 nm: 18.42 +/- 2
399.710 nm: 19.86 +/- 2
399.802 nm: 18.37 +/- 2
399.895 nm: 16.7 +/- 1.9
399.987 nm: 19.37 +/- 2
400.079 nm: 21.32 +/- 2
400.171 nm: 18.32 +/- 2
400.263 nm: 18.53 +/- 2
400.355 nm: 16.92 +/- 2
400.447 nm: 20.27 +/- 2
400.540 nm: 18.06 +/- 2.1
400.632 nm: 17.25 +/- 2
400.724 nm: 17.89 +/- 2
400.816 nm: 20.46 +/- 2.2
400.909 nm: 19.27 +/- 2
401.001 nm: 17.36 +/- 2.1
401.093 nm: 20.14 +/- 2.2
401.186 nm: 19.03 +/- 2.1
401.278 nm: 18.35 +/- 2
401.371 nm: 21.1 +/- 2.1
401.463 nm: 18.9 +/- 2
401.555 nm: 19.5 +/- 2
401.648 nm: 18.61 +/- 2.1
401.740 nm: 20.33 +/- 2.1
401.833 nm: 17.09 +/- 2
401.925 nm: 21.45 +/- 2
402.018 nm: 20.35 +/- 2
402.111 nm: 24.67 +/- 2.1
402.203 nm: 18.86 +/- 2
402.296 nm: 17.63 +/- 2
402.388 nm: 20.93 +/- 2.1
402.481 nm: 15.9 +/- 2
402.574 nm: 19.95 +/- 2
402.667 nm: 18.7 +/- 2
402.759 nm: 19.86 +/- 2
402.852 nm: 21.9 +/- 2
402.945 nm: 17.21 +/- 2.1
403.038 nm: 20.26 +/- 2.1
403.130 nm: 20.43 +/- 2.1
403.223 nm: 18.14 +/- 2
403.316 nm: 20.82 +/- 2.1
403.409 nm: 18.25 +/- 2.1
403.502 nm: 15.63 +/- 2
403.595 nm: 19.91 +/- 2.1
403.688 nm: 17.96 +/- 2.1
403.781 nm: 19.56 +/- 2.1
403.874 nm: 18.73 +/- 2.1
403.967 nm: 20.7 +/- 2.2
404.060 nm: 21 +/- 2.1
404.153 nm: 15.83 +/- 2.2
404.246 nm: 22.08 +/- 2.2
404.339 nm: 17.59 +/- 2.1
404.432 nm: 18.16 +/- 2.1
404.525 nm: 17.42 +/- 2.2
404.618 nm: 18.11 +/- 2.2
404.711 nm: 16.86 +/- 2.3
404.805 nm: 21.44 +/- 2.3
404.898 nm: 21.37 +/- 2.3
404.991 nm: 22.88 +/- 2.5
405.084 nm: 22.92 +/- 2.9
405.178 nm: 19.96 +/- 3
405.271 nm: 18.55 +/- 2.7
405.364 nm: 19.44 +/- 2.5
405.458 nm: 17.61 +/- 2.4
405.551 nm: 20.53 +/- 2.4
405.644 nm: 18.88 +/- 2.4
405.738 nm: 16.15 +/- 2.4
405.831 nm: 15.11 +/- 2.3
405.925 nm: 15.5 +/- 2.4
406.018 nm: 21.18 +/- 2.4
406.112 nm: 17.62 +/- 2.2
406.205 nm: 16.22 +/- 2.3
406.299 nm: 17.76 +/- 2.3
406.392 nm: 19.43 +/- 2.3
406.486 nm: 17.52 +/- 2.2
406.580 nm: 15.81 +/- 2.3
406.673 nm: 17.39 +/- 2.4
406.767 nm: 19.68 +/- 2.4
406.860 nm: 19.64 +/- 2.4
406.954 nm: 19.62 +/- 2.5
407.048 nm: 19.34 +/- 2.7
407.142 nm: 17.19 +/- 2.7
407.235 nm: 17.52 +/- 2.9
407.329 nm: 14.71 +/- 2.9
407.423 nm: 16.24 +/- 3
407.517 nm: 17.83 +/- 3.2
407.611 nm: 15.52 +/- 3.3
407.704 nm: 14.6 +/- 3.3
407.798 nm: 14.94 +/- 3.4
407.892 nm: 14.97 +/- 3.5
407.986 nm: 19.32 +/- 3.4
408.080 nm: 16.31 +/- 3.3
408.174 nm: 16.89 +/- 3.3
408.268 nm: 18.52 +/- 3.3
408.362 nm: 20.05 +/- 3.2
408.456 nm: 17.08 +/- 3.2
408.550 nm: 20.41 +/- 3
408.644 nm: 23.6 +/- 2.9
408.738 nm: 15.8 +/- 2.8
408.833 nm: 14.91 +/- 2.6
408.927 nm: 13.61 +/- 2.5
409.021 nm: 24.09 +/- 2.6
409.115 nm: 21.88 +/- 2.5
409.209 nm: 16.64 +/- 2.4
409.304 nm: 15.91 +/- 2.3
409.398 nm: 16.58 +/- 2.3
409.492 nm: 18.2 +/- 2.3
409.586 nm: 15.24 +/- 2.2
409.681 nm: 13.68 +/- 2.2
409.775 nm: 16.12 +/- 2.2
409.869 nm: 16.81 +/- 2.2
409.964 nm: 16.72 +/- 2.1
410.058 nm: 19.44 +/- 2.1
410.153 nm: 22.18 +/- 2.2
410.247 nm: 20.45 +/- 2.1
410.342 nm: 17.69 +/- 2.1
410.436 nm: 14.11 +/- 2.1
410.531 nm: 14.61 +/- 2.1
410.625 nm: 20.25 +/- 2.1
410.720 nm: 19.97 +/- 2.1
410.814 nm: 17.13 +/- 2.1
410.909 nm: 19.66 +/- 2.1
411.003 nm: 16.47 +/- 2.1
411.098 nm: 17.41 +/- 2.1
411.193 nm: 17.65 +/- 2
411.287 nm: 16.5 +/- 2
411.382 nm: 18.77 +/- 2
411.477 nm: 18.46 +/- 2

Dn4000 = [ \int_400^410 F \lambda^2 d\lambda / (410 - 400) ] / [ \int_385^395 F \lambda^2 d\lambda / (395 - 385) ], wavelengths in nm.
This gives 1.33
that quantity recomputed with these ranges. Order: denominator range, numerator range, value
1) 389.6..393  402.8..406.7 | 1.28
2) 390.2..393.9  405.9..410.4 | 1.32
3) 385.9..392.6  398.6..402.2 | 1.29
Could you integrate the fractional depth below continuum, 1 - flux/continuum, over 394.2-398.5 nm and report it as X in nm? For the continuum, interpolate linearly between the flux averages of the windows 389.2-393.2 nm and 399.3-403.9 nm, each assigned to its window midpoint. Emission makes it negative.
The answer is 0.743 nm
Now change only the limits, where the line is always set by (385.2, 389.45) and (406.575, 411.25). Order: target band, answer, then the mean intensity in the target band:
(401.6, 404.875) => -0.438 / 19.2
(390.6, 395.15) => 0.251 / 14.9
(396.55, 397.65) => 0.343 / 11.2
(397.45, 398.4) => 0.054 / 15.4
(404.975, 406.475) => -0.119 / 18.6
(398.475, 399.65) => -0.105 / 18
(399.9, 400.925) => -0.133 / 18.8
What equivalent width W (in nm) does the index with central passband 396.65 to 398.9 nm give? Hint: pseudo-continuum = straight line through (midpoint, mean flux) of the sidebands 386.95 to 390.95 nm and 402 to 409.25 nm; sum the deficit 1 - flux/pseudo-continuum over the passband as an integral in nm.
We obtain 0.36 nm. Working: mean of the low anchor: 15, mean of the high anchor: 18.6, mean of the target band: 14.2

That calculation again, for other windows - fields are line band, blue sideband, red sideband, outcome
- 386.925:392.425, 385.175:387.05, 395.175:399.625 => -0.063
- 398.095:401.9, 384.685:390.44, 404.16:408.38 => -0.259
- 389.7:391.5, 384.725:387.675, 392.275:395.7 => -0.100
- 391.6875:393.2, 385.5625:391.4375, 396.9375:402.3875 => 0.105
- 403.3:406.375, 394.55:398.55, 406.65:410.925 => -0.424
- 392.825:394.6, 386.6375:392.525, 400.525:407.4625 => 0.447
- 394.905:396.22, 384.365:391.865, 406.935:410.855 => 0.067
